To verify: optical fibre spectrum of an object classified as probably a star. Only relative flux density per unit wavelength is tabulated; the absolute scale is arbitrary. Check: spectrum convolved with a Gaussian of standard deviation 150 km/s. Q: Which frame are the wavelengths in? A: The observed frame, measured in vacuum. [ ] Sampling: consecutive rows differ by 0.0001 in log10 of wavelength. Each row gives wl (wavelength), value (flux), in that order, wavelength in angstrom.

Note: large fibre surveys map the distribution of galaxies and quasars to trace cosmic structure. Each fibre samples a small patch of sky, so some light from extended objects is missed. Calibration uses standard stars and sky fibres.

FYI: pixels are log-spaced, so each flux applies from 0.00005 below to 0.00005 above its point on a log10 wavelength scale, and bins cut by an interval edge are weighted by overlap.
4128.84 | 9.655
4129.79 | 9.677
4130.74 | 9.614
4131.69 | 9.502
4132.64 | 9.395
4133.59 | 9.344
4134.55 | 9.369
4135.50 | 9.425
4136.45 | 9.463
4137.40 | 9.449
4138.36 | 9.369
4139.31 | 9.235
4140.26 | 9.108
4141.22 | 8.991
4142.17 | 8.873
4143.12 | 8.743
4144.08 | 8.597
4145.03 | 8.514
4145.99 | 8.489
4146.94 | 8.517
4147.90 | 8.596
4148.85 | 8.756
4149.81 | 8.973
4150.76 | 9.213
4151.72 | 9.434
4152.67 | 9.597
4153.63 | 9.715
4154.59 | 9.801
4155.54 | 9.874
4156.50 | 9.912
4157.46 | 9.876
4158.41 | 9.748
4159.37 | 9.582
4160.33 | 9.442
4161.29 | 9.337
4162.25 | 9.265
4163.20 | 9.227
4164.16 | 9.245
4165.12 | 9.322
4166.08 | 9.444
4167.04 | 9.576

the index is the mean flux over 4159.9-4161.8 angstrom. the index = 9.37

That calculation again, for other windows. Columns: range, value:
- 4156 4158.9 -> 9.84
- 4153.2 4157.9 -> 9.83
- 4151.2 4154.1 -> 9.57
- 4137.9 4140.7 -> 9.26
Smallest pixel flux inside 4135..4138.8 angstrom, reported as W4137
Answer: 9.369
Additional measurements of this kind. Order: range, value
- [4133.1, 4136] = 9.344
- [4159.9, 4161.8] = 9.337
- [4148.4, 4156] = 8.756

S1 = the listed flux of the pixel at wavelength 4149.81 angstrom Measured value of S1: 8.973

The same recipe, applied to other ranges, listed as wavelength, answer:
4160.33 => 9.442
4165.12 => 9.322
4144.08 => 8.597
